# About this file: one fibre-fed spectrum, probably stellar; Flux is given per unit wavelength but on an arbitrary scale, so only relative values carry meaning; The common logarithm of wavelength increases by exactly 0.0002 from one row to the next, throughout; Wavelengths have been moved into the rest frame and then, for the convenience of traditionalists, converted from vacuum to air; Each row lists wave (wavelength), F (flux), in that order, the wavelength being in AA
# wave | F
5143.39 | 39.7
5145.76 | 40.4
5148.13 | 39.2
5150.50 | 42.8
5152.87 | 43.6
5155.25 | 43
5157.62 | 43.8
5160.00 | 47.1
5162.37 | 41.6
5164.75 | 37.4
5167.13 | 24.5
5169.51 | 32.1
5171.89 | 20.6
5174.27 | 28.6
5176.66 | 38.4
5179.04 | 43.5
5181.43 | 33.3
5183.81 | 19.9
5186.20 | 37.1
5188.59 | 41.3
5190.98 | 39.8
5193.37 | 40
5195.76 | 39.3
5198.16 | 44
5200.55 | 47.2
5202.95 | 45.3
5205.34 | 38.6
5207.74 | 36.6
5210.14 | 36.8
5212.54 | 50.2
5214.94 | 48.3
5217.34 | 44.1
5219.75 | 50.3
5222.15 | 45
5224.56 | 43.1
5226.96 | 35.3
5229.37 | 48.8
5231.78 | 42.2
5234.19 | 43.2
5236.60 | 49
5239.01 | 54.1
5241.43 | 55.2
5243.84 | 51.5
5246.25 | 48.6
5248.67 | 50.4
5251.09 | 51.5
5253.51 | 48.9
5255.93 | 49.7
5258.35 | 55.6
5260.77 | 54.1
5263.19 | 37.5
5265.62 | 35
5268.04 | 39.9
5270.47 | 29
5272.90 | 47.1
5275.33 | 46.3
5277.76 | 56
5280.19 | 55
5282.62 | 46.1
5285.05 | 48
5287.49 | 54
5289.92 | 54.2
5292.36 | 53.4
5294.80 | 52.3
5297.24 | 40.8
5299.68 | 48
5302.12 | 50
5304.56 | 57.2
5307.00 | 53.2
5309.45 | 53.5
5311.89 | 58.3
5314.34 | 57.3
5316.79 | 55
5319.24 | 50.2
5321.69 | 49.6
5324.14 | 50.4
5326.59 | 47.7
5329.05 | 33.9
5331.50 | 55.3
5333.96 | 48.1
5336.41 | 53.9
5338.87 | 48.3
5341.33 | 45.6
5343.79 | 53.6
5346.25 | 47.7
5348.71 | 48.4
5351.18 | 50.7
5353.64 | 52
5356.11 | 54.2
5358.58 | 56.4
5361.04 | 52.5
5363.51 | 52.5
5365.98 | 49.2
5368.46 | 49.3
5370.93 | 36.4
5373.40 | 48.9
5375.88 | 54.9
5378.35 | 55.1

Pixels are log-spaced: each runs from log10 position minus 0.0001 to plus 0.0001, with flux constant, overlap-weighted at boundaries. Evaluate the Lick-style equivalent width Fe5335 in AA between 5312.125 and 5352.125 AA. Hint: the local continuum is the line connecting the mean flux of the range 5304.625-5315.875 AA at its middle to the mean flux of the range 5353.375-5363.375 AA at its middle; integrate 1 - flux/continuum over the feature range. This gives 3.6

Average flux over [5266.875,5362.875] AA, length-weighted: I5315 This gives 50.1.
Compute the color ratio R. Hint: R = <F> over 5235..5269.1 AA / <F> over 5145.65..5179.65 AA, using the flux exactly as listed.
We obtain 1.3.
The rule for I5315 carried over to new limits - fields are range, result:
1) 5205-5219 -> 42.9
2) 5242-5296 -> 48.5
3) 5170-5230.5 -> 39.7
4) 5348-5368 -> 52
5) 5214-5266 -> 47.5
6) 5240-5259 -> 51.3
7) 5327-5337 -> 47.4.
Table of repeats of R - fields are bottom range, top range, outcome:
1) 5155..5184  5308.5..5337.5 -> 1.45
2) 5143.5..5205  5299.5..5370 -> 1.34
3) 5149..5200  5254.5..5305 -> 1.28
